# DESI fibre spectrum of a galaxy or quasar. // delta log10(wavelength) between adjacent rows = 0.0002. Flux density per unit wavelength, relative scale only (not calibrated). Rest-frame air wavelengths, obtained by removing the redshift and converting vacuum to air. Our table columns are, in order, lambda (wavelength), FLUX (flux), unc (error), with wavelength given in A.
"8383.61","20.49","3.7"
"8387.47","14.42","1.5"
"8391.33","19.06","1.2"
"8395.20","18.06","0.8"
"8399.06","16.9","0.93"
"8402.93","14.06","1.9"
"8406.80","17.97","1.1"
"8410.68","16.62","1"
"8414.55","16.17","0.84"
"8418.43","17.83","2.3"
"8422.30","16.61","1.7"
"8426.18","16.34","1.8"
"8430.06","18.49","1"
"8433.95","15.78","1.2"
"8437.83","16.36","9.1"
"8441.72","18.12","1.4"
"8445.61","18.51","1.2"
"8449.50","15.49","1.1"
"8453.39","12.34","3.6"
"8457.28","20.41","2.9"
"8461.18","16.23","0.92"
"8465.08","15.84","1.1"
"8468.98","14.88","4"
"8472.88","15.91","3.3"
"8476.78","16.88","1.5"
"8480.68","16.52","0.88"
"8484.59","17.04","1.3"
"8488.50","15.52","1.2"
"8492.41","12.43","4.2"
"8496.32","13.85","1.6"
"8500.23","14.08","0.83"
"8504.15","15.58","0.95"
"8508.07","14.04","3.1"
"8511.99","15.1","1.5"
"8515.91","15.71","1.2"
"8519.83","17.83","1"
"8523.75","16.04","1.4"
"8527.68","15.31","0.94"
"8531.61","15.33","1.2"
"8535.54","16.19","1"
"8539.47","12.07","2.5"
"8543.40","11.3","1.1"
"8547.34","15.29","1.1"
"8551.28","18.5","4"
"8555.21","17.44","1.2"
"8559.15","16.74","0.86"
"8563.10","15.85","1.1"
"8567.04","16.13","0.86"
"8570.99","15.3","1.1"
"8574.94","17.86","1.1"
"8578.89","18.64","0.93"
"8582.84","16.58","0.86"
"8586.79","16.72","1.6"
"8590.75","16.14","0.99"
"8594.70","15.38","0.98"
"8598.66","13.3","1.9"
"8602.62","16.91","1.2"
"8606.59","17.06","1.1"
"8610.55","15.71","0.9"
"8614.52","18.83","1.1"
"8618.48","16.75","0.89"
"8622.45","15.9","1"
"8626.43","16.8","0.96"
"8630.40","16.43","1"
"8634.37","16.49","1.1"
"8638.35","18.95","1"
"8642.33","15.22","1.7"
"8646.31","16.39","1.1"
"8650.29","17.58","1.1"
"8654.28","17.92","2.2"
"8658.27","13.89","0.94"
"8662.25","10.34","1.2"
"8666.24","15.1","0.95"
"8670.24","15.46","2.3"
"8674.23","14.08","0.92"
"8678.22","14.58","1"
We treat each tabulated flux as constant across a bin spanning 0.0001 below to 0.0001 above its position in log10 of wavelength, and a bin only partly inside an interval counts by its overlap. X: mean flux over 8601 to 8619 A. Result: 17.1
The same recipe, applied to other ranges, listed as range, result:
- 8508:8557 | 15.4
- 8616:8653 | 16.8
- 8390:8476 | 16.7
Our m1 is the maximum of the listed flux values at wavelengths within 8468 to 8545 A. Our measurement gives 17.83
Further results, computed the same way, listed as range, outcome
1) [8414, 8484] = 20.41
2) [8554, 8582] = 18.64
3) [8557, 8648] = 18.95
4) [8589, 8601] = 16.14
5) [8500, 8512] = 15.58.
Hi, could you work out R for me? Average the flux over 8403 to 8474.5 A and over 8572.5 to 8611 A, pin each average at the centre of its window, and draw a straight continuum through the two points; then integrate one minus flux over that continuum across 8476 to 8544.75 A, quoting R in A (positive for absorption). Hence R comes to 6.2 A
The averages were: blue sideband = 16.6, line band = 15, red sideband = 16.4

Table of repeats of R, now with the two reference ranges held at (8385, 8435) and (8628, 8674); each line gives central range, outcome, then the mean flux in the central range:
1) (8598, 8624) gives -1.0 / 16.5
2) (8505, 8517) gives 1.0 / 14.9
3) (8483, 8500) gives 1.9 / 14.6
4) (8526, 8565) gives 2.0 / 15.4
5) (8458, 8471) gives 0.4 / 16.1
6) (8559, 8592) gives -1.2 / 16.7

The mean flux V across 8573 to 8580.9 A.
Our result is 18.2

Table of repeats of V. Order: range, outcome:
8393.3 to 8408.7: 16.7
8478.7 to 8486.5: 16.8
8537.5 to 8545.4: 11.7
